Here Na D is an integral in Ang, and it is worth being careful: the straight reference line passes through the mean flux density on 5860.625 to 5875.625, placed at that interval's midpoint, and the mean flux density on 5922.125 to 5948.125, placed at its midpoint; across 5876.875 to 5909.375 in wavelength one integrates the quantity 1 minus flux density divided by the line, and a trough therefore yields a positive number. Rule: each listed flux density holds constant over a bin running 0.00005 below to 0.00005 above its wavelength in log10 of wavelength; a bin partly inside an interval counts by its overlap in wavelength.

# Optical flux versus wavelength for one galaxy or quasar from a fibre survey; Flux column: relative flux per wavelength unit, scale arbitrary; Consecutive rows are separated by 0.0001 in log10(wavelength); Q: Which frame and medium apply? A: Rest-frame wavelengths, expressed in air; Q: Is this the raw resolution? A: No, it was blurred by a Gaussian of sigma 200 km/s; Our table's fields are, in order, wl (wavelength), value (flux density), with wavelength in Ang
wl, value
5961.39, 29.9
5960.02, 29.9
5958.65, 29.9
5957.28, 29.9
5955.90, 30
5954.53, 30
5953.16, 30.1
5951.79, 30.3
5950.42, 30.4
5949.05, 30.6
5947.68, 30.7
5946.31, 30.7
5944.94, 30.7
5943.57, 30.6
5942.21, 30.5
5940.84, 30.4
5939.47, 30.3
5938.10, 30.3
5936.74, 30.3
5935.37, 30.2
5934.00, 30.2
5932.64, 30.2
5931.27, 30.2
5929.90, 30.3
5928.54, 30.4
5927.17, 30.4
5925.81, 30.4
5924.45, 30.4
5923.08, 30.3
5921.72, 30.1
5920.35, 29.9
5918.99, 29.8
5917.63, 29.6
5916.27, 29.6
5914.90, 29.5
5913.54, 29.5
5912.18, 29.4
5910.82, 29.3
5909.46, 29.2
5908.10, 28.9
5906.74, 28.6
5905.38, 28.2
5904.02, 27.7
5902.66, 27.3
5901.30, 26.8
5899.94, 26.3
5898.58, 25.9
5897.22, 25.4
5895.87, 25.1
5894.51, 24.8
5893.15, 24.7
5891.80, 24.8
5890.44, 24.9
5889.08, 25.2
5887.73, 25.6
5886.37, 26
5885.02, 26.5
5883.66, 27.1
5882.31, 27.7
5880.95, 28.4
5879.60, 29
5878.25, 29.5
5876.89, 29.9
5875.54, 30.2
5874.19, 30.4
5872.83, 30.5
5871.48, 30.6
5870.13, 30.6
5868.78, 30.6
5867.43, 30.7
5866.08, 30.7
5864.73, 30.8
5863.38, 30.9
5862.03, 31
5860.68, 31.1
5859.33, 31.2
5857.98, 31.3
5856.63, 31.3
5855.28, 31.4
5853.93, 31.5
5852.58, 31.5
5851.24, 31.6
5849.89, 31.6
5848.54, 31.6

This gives 4.0 Ang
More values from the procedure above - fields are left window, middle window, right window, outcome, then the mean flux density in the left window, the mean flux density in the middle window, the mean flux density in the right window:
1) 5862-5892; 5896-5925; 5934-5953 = 1.02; 28.8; 28.6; 30.4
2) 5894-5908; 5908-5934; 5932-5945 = -1.12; 26.7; 29.9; 30.4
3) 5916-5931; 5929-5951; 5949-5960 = -0.21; 30.1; 30.4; 30.1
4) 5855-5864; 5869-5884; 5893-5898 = -0.67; 31.1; 29.5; 25.1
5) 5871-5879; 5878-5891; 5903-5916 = 1.26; 30.2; 26.9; 28.9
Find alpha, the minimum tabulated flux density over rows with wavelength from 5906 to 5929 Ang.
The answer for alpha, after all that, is 28.6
